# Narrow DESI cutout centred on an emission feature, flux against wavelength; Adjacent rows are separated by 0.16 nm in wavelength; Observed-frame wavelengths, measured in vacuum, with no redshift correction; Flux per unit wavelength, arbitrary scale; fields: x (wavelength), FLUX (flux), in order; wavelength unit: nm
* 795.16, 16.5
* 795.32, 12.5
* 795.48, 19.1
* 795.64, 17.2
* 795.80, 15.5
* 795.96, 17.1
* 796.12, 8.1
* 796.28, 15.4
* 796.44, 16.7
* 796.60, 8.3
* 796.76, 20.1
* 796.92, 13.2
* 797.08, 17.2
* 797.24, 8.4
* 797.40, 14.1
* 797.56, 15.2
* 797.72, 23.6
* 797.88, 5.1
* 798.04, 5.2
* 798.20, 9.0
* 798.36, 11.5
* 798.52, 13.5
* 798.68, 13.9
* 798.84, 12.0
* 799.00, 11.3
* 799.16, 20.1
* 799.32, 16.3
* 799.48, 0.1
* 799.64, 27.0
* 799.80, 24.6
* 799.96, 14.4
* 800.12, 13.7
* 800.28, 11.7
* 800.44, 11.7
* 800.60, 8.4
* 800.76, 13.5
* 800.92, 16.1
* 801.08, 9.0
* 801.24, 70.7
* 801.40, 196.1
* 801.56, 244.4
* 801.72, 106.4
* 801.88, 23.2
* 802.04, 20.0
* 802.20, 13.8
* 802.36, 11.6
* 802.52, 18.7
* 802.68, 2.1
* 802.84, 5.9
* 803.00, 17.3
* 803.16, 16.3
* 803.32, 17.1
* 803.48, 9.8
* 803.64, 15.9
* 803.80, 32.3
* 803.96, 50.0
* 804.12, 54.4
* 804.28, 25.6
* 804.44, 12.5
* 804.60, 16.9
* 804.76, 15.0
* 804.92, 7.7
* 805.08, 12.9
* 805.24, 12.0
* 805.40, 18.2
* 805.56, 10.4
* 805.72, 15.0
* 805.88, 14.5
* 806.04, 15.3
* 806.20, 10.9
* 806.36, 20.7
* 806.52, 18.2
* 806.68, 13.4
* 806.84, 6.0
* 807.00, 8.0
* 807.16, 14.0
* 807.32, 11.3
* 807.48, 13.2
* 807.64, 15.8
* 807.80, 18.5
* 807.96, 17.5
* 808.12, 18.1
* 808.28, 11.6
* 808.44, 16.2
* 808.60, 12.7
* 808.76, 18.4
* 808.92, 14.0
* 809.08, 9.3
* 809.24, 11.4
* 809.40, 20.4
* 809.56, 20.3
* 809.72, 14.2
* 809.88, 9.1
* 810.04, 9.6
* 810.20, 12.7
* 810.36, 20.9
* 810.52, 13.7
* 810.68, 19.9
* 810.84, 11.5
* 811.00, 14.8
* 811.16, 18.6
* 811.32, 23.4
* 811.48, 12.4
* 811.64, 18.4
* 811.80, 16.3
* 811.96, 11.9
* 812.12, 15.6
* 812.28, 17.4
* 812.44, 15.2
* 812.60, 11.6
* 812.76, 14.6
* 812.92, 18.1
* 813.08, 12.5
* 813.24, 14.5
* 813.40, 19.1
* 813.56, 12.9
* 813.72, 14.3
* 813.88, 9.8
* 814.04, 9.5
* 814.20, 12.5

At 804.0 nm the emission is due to [N II] 6583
